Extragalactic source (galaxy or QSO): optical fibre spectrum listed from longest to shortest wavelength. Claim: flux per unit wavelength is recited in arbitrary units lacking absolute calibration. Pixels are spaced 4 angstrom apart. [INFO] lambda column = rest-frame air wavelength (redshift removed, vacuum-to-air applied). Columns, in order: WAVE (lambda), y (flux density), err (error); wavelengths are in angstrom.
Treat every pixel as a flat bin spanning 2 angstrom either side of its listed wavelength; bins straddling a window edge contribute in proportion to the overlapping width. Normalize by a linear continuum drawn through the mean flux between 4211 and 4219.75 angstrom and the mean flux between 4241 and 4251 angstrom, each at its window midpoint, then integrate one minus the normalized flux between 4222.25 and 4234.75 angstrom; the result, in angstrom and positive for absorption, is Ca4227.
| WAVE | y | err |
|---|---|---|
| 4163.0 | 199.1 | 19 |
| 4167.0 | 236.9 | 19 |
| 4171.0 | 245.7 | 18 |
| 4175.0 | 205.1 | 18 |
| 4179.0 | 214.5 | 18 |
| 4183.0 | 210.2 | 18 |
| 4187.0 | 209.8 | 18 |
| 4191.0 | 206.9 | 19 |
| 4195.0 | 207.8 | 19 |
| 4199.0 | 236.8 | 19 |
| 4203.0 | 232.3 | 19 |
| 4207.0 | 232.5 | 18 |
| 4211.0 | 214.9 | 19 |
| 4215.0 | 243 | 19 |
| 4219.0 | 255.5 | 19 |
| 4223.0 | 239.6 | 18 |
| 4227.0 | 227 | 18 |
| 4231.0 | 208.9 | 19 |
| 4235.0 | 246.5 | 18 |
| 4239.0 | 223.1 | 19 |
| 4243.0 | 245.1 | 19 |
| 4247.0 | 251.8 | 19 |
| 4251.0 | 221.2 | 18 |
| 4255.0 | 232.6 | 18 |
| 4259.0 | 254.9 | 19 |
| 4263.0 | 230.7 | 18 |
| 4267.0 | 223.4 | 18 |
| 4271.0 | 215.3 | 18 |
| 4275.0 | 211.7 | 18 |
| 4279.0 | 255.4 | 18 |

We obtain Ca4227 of 0.8 angstrom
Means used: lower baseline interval 241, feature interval 227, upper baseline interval 243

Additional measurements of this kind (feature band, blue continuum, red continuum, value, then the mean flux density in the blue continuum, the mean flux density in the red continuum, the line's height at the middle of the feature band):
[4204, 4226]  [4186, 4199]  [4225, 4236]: -1.6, 212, 226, 220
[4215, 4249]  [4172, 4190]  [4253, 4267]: -1.4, 212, 237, 228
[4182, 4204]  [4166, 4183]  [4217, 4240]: 1.0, 223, 234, 227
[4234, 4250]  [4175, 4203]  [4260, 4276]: -1.4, 215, 223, 220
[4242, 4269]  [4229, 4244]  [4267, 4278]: -1.5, 230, 219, 224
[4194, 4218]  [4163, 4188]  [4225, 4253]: -0.5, 219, 232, 225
